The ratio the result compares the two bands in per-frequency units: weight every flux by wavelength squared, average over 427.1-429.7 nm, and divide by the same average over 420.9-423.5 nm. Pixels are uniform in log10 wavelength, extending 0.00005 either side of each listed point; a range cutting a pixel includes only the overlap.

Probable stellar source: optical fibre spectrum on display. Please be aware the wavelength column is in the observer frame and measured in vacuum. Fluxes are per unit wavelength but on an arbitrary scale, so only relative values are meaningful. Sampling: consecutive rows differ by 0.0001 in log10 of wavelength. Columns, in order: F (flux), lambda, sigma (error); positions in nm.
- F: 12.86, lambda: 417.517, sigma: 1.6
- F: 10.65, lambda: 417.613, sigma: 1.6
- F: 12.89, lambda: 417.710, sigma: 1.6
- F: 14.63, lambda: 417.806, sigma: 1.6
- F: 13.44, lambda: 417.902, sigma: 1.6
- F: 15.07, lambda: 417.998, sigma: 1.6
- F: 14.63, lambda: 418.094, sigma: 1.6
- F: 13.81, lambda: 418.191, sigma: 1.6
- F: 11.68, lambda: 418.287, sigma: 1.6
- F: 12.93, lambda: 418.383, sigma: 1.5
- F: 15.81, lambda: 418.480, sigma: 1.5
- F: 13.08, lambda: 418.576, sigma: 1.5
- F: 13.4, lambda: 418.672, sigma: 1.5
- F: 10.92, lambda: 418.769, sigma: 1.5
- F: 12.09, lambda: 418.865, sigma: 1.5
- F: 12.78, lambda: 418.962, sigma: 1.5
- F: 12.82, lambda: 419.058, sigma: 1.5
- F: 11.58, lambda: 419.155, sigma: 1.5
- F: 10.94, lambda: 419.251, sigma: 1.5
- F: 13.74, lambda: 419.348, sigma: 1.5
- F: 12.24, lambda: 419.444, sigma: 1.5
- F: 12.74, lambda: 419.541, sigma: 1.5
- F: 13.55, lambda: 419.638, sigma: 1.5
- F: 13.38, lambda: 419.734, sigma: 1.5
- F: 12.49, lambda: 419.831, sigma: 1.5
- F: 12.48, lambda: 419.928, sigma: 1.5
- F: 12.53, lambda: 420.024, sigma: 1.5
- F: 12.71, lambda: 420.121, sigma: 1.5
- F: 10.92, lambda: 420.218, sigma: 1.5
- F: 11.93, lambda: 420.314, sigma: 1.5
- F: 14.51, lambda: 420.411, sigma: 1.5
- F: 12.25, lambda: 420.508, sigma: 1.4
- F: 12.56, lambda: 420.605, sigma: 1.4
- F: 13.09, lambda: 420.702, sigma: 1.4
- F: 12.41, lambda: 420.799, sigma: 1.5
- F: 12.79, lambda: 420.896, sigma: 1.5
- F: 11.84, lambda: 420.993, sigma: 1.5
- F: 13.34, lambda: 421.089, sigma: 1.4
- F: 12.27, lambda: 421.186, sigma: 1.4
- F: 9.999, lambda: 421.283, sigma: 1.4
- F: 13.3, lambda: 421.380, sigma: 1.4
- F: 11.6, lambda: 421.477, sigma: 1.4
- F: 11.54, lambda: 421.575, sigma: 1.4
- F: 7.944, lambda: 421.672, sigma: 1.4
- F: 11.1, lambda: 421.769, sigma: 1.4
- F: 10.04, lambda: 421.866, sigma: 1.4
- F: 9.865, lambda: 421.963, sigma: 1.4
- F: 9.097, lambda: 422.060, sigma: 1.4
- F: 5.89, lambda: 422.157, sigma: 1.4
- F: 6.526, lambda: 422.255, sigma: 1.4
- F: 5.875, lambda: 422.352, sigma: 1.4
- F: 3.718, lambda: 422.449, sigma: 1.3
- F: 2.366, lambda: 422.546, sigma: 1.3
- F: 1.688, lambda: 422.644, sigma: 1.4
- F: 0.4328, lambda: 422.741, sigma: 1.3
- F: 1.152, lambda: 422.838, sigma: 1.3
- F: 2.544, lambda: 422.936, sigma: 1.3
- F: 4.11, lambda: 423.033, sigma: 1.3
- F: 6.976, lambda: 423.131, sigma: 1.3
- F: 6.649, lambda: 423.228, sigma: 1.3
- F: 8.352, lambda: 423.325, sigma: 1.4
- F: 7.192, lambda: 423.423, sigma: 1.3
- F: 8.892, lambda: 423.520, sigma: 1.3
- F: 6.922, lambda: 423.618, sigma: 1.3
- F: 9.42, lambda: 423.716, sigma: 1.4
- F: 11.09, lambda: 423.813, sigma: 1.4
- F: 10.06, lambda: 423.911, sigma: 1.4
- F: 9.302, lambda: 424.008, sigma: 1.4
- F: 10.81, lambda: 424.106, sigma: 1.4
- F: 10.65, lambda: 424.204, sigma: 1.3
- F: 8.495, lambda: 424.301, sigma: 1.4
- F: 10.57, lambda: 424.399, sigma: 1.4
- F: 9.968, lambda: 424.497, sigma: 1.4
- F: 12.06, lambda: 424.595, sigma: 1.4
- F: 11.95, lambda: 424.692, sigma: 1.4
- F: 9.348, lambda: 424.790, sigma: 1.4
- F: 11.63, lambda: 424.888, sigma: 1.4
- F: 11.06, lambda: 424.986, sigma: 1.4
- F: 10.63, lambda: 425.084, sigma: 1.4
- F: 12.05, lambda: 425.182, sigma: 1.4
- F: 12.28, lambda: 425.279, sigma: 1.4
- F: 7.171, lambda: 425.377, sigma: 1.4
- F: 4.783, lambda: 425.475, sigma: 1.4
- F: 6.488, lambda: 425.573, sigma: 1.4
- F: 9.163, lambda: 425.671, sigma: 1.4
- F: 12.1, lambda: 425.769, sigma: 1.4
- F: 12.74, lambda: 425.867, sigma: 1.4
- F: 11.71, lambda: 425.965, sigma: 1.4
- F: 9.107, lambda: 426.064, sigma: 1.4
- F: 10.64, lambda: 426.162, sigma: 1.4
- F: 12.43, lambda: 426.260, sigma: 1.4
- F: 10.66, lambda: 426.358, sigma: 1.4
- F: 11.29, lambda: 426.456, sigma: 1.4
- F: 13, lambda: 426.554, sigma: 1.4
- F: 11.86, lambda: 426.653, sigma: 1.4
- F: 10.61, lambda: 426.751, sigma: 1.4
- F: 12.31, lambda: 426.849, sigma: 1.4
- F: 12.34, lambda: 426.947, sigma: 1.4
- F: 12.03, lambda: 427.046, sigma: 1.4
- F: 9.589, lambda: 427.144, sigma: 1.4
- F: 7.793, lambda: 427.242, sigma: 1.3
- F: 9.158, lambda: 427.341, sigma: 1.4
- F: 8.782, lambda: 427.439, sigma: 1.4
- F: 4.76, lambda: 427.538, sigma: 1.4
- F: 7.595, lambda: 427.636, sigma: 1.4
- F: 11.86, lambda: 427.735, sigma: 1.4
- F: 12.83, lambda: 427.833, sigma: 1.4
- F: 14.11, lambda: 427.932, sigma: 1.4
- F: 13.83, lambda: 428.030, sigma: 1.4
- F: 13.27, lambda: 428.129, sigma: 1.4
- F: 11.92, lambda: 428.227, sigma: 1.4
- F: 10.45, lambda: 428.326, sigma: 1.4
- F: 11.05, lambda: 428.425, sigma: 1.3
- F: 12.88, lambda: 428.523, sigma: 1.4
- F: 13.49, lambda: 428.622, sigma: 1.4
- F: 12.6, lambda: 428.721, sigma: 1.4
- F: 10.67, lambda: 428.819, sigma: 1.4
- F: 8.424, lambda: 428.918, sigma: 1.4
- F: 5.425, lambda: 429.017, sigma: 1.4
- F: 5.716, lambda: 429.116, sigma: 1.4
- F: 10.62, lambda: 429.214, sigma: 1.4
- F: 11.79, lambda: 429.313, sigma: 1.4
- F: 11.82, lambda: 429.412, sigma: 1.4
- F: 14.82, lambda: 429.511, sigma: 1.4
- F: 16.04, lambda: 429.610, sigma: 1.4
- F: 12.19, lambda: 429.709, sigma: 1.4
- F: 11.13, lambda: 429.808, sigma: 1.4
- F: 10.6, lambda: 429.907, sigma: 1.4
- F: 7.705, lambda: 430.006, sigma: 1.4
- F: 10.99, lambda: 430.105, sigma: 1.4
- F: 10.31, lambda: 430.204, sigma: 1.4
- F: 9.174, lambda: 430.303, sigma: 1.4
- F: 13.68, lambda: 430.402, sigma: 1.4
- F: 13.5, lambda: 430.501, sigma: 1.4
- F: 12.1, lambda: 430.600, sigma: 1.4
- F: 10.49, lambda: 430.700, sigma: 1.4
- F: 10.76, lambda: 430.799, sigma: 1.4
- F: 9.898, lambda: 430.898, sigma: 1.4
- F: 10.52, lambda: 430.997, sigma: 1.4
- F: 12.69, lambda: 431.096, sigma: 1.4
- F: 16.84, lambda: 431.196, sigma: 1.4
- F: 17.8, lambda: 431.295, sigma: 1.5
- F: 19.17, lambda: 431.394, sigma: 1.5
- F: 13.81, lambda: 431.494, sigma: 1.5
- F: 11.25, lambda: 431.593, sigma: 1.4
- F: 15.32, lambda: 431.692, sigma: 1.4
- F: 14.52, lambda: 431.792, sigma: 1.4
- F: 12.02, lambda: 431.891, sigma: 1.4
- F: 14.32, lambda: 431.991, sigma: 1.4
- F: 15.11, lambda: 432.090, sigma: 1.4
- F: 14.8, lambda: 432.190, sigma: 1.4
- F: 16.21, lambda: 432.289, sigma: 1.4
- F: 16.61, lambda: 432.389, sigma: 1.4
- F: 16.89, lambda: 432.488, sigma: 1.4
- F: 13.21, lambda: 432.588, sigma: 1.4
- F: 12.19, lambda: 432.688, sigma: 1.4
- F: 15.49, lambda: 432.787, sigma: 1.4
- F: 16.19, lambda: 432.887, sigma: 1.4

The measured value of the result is 1.47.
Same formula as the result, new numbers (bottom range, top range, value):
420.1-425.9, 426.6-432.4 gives 1.32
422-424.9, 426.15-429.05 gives 1.50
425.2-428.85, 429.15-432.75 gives 1.23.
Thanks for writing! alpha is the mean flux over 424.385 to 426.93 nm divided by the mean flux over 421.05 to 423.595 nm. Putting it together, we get 1.45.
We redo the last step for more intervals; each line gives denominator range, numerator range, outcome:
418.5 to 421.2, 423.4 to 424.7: 0.78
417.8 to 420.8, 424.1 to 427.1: 0.83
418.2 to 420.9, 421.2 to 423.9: 0.58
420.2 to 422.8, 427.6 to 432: 1.26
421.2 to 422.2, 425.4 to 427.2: 1.05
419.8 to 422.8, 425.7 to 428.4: 1.11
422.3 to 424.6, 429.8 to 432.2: 1.83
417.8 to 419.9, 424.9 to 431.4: 0.85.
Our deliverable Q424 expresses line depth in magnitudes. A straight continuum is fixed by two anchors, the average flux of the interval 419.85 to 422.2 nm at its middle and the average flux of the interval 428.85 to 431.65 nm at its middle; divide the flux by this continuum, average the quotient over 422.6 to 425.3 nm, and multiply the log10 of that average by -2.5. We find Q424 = 0.349 mag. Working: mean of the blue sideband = 11.5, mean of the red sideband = 11.8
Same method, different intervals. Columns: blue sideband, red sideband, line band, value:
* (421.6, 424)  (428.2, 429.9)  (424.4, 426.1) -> -0.21 mag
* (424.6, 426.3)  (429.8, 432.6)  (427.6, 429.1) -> 0.05 mag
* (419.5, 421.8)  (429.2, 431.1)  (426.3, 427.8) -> 0.15 mag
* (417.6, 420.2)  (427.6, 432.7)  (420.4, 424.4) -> 0.42 mag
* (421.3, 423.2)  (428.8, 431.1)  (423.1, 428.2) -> -0.20 mag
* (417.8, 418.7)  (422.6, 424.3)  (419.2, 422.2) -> -0.12 mag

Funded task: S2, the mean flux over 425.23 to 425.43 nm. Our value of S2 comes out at 9.68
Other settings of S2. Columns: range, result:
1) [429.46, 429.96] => 12.9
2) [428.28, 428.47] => 10.7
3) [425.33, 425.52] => 5.99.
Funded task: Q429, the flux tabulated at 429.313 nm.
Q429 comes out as 11.79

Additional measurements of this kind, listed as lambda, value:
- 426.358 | 10.66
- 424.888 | 11.63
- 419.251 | 10.94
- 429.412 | 11.82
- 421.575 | 11.54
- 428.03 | 13.83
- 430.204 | 10.31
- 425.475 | 4.783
